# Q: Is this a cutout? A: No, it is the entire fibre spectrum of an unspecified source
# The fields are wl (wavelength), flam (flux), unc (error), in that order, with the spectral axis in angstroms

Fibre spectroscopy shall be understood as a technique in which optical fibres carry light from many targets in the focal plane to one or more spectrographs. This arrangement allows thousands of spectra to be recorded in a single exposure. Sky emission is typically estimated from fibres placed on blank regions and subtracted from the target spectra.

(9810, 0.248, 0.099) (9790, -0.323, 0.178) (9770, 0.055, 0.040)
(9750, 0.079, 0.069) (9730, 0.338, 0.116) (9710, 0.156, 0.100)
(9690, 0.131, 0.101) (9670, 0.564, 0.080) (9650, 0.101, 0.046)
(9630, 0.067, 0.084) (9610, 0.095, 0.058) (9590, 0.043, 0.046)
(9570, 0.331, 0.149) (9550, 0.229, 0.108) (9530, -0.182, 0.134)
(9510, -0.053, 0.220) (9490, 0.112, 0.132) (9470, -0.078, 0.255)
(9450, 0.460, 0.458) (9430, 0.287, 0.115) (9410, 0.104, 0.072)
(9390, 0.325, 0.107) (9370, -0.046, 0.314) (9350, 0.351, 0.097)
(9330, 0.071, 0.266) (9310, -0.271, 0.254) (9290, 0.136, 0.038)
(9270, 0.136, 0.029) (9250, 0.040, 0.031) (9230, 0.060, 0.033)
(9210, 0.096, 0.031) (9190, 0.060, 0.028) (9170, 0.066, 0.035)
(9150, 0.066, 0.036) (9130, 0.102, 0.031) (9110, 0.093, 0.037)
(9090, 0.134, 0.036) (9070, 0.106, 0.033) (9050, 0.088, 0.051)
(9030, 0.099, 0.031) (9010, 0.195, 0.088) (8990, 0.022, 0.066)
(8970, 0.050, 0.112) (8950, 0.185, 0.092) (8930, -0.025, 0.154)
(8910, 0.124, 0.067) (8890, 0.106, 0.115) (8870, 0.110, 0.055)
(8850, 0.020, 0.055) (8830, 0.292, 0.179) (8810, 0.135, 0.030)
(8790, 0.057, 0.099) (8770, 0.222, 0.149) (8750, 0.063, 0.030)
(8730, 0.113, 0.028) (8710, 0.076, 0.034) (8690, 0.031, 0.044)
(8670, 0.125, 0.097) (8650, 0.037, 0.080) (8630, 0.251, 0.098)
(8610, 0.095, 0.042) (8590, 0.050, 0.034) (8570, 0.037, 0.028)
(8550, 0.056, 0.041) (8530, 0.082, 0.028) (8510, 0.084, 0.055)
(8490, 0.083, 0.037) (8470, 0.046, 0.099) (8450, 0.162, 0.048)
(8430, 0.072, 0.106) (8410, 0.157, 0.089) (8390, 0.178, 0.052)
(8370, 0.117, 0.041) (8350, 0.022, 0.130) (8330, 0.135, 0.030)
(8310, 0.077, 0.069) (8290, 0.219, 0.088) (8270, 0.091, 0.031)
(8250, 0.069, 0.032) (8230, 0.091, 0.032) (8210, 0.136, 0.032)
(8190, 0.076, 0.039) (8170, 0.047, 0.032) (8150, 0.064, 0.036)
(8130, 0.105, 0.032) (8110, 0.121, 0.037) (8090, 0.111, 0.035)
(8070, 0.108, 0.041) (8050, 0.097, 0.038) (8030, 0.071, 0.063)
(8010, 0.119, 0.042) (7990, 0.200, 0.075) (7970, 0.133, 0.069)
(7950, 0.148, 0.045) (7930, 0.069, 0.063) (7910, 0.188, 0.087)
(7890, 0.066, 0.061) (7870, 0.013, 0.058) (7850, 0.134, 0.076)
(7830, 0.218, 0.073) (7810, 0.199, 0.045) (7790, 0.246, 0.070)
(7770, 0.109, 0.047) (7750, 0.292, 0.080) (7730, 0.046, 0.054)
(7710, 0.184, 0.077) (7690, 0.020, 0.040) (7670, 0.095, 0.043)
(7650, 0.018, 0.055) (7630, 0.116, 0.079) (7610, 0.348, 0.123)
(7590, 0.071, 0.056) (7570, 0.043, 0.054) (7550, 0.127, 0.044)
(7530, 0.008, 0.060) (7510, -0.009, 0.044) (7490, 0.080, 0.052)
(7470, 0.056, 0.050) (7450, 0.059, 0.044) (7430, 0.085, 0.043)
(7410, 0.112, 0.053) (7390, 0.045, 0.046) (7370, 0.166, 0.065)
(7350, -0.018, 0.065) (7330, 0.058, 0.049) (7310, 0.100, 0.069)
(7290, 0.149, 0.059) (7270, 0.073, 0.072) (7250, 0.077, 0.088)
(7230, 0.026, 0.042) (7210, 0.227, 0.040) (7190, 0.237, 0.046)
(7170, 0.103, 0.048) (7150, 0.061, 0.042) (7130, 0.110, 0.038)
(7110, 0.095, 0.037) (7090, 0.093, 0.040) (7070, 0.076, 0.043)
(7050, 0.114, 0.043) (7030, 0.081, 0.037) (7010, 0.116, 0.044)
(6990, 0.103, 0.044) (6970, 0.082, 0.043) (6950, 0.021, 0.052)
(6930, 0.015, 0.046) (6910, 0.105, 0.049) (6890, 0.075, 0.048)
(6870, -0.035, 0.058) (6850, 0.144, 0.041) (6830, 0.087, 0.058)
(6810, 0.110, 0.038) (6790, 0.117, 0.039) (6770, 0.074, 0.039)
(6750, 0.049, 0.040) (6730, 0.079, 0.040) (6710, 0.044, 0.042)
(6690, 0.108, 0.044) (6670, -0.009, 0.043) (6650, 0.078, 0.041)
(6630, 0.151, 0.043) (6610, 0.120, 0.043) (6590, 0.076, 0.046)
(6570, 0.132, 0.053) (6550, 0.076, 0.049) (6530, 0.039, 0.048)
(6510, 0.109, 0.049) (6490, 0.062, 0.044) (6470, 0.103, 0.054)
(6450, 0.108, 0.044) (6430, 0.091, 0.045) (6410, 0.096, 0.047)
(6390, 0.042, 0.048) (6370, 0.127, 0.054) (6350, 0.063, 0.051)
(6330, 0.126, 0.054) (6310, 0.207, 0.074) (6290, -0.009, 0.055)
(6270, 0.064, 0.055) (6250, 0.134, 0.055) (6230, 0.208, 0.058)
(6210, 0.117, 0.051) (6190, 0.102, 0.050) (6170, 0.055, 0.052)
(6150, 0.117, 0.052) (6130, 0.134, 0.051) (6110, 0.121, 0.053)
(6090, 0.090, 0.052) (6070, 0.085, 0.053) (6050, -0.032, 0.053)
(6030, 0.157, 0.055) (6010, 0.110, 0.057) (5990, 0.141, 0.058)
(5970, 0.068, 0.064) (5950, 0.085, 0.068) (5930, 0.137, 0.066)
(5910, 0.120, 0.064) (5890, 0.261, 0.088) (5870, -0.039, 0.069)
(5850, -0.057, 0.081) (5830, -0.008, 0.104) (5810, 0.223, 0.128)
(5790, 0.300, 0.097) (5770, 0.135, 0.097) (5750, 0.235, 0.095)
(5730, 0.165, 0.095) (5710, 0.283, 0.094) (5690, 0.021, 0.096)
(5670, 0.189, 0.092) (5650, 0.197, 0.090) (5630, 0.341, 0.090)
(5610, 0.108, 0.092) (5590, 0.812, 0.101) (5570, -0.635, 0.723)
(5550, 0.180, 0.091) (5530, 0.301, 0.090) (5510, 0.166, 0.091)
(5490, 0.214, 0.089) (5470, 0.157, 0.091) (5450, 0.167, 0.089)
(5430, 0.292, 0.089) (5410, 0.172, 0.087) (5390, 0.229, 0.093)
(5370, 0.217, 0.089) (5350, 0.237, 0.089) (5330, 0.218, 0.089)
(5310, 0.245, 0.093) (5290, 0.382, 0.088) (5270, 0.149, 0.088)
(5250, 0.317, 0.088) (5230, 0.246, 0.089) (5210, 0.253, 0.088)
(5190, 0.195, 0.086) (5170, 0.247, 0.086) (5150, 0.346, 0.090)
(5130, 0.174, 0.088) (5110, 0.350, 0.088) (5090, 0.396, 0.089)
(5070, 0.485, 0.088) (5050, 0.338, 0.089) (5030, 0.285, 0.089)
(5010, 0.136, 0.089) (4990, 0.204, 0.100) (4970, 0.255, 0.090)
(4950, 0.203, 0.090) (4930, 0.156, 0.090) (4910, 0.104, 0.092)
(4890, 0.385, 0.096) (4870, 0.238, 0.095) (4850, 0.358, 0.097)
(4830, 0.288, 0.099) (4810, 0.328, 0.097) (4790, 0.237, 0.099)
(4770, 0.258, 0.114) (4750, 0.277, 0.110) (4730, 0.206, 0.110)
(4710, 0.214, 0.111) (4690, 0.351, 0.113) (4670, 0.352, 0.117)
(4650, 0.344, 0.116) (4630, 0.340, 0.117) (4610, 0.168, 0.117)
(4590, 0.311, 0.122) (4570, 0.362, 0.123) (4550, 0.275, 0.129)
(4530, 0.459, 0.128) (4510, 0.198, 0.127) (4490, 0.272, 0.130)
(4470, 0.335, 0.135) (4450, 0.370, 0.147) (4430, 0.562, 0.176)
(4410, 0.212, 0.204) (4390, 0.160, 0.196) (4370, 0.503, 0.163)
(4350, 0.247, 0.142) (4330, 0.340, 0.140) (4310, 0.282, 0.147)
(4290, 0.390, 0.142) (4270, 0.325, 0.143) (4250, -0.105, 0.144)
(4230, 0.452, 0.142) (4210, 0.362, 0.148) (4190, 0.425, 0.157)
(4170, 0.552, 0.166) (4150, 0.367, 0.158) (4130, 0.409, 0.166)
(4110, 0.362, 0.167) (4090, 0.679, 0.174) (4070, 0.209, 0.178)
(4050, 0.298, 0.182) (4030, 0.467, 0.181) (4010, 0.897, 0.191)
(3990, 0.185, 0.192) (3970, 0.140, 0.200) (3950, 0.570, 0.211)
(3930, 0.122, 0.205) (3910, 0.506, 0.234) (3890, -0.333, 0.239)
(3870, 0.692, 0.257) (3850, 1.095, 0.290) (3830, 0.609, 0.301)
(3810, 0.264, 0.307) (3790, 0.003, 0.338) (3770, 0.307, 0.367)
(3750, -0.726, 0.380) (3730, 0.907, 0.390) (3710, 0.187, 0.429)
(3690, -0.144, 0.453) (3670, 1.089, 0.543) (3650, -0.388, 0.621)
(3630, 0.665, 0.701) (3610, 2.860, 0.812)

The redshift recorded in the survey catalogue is 0.931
